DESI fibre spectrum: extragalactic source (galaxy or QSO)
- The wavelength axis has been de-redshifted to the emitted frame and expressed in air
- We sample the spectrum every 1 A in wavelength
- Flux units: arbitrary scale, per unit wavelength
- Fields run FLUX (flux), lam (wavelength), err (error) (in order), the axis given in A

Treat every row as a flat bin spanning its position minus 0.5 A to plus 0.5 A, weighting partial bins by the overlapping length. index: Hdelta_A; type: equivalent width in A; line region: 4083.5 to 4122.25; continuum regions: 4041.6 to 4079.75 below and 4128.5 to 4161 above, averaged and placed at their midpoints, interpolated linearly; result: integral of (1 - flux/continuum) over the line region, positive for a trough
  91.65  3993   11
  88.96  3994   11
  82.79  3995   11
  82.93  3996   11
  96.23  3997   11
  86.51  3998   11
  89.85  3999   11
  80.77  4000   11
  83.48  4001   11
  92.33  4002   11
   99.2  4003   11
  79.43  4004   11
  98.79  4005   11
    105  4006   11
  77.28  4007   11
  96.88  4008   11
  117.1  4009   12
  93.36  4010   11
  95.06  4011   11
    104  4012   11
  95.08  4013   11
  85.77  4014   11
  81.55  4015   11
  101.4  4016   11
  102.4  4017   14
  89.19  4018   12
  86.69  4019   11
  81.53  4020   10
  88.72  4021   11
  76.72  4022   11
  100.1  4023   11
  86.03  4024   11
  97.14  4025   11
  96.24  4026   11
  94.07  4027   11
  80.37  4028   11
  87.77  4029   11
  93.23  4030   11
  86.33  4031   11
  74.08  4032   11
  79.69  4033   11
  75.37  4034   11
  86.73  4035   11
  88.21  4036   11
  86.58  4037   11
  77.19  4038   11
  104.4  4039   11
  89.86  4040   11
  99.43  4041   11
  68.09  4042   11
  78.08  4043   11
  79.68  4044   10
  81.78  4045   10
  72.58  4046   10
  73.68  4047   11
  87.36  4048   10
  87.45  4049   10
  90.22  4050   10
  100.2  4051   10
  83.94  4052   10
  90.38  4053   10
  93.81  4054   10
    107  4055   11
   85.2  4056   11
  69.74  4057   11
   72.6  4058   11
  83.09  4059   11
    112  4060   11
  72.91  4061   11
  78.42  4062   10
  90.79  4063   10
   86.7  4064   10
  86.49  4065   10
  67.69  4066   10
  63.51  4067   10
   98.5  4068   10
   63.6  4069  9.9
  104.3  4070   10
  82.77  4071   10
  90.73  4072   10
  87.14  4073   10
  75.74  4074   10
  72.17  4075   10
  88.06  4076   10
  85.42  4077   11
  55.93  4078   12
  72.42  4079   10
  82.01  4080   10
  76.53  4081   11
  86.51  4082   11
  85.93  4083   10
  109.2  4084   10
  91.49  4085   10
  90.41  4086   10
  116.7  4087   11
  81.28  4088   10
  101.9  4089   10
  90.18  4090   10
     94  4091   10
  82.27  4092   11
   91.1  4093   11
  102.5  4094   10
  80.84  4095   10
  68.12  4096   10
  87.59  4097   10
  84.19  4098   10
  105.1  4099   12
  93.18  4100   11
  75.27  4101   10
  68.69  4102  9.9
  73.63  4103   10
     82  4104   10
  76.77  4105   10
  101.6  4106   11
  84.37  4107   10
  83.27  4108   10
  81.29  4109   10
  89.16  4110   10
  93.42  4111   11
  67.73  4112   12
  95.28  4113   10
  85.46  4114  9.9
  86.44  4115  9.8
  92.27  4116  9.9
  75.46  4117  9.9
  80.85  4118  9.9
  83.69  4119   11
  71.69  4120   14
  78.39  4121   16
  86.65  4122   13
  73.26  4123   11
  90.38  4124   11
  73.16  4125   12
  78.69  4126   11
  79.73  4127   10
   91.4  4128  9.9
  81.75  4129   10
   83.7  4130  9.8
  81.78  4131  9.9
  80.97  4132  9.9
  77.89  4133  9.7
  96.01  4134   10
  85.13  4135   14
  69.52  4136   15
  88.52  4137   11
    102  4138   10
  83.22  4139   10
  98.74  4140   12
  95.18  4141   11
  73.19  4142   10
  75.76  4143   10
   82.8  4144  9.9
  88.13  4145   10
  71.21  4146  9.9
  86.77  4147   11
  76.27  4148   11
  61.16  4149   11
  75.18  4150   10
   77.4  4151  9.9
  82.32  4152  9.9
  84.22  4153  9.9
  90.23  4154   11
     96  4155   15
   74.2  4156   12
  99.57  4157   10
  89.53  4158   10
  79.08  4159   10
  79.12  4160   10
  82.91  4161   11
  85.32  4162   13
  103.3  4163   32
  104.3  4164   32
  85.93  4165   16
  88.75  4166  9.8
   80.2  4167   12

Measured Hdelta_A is -1.8 A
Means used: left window 82.7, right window 83.3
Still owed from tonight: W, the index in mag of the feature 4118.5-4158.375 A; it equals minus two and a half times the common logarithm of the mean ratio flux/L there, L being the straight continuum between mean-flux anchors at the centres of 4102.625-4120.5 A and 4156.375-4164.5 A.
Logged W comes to 0.06 mag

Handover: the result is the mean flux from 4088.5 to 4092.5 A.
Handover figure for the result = 92.1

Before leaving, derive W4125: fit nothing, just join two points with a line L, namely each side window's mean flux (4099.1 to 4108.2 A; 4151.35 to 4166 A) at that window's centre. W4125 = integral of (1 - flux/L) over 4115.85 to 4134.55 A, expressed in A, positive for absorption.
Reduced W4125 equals 0.7 A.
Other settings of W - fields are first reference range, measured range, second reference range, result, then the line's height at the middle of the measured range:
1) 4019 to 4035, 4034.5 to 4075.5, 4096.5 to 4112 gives 0.015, 85.9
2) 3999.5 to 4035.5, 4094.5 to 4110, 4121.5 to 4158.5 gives 0.028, 85.4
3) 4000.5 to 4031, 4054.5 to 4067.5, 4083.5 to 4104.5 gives 0.095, 90.3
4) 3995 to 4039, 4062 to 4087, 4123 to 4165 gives 0.045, 87.2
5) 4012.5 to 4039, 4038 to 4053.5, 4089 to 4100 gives 0.035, 88.4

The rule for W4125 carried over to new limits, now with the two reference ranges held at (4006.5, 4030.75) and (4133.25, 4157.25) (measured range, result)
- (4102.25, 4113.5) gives 0.3 A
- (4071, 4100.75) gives 0.2 A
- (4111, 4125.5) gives 0.6 A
